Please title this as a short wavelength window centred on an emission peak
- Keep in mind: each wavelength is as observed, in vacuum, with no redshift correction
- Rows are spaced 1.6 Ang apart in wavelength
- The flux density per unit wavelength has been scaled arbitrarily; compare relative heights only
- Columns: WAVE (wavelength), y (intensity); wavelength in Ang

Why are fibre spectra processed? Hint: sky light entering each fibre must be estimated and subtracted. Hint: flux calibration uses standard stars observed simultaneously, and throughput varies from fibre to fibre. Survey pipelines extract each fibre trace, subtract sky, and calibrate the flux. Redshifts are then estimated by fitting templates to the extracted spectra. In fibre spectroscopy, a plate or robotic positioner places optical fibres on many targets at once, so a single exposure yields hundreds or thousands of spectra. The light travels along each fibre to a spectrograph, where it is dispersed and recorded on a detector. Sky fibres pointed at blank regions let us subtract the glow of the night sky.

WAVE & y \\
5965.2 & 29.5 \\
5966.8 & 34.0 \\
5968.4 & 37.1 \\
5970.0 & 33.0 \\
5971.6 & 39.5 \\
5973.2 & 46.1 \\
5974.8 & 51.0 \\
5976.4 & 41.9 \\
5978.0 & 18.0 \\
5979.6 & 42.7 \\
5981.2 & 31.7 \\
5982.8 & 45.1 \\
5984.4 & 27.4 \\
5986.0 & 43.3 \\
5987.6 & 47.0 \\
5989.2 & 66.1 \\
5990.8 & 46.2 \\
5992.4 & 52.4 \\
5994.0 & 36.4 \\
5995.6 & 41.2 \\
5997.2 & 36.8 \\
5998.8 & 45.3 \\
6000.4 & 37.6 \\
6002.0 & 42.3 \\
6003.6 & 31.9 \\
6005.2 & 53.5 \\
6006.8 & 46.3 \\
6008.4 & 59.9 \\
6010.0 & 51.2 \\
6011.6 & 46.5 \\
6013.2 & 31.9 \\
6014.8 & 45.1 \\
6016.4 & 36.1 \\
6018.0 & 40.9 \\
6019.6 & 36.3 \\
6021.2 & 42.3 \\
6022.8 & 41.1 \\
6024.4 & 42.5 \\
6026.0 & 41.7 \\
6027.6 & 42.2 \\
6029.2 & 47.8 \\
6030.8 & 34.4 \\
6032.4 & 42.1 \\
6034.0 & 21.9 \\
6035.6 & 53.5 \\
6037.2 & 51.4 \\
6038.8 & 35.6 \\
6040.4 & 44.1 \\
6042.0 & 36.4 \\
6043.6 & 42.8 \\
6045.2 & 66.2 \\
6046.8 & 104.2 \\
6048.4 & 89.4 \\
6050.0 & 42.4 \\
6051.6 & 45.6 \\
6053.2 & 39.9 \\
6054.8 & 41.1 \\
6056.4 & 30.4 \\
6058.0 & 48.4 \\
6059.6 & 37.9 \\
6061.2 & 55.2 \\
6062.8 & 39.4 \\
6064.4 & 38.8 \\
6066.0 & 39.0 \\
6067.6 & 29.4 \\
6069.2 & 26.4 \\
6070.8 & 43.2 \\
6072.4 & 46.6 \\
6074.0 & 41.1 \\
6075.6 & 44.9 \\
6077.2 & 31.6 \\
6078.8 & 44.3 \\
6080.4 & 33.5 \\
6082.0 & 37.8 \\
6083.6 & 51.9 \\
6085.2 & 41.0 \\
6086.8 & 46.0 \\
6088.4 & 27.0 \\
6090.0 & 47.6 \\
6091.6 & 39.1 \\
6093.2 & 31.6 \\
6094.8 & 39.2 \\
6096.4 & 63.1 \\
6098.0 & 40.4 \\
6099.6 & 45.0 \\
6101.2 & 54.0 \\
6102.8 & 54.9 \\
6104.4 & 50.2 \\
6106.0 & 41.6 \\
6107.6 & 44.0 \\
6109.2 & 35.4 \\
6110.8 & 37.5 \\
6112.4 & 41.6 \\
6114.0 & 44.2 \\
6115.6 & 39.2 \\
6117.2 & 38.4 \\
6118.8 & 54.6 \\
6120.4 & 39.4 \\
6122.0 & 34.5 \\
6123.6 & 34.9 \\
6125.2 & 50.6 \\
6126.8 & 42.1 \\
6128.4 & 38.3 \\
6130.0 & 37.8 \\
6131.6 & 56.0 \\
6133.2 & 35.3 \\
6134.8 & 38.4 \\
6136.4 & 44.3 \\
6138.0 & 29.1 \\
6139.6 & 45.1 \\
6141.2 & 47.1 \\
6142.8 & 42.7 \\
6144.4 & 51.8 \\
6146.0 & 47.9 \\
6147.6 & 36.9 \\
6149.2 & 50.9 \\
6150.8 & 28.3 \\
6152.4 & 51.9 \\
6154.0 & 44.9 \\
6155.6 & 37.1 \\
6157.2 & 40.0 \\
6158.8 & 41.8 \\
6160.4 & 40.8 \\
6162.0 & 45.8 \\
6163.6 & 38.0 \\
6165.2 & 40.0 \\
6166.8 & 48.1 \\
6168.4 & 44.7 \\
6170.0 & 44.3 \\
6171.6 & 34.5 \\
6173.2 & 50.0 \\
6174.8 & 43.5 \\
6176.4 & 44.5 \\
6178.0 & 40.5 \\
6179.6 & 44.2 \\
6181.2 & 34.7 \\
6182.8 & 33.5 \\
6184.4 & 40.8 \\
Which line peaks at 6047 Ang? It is [O III]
